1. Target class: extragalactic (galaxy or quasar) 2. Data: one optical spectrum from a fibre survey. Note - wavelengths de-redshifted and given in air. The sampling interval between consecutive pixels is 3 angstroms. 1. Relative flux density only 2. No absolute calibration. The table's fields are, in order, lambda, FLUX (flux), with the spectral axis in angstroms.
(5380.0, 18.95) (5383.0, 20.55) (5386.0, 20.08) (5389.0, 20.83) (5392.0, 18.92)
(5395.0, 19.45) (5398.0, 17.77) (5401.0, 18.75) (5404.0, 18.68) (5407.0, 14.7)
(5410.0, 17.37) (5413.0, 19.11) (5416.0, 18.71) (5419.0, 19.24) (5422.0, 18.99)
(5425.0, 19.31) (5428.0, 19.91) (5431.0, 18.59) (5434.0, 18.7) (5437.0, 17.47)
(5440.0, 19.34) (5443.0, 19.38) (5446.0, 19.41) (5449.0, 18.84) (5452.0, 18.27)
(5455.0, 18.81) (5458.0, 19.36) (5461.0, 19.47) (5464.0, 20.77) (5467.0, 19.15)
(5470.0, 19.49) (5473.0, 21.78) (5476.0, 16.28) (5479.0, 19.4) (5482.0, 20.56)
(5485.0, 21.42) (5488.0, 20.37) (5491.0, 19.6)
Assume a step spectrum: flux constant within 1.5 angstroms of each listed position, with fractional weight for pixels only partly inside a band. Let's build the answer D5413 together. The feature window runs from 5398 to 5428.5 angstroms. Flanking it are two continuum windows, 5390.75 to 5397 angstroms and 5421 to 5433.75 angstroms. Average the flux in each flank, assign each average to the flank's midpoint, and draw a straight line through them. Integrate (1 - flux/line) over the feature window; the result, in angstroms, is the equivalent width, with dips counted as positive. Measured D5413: 1.2 angstroms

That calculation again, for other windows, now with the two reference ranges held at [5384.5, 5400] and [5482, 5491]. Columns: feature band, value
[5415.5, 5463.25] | 2.3 angstroms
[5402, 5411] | 1.2 angstroms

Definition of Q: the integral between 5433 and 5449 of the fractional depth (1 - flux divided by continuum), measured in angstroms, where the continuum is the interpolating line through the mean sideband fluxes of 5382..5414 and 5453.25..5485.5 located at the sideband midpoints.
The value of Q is 0.3 angstroms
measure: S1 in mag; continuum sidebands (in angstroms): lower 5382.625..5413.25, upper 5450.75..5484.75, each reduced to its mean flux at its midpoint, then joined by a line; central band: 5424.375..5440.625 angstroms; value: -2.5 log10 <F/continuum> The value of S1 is 0.01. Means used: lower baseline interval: 18.7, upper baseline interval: 19.5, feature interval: 18.8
